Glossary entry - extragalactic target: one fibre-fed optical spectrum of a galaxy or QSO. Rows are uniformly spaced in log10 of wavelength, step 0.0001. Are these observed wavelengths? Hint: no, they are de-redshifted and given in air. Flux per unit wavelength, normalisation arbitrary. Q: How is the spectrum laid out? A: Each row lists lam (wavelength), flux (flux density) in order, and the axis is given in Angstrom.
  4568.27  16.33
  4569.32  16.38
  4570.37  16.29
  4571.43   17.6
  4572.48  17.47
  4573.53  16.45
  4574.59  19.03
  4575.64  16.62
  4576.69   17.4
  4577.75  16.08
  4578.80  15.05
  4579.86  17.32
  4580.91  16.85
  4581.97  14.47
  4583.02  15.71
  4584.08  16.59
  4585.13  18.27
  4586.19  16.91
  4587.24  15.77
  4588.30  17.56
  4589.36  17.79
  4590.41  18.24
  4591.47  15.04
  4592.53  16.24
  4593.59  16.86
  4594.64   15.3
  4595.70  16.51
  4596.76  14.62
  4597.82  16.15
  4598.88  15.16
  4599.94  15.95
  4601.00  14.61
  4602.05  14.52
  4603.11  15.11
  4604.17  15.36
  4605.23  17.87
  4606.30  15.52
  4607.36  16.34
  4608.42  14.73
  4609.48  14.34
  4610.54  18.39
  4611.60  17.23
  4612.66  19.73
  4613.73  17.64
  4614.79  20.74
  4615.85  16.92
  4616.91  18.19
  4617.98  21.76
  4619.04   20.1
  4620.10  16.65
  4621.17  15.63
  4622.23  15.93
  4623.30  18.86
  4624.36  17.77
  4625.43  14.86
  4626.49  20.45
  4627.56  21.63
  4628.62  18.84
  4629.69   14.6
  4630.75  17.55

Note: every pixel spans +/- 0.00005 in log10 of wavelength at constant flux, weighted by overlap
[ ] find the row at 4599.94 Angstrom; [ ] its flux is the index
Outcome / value 15.95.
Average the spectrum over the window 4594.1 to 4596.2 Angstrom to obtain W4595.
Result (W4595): 16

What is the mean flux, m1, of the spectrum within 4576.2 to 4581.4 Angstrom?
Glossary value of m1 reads 16.5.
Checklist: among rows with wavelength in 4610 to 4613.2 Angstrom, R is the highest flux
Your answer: 19.73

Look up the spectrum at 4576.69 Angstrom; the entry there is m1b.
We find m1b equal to 17.4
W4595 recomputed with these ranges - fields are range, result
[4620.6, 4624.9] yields 17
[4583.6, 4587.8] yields 16.9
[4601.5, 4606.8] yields 15.7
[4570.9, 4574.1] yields 17.2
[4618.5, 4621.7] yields 17.5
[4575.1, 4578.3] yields 16.7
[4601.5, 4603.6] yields 14.9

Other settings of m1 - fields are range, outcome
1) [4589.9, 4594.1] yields 16.6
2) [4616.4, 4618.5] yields 19.9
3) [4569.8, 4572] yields 16.9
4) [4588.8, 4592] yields 17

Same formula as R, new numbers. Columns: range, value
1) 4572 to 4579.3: 19.03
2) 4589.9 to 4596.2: 18.24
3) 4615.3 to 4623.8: 21.76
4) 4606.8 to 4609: 16.34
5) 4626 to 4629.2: 21.63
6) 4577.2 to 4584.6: 17.32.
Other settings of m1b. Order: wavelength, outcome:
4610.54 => 18.39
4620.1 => 16.65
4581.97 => 14.47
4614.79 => 20.74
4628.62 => 18.84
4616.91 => 18.19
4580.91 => 16.85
